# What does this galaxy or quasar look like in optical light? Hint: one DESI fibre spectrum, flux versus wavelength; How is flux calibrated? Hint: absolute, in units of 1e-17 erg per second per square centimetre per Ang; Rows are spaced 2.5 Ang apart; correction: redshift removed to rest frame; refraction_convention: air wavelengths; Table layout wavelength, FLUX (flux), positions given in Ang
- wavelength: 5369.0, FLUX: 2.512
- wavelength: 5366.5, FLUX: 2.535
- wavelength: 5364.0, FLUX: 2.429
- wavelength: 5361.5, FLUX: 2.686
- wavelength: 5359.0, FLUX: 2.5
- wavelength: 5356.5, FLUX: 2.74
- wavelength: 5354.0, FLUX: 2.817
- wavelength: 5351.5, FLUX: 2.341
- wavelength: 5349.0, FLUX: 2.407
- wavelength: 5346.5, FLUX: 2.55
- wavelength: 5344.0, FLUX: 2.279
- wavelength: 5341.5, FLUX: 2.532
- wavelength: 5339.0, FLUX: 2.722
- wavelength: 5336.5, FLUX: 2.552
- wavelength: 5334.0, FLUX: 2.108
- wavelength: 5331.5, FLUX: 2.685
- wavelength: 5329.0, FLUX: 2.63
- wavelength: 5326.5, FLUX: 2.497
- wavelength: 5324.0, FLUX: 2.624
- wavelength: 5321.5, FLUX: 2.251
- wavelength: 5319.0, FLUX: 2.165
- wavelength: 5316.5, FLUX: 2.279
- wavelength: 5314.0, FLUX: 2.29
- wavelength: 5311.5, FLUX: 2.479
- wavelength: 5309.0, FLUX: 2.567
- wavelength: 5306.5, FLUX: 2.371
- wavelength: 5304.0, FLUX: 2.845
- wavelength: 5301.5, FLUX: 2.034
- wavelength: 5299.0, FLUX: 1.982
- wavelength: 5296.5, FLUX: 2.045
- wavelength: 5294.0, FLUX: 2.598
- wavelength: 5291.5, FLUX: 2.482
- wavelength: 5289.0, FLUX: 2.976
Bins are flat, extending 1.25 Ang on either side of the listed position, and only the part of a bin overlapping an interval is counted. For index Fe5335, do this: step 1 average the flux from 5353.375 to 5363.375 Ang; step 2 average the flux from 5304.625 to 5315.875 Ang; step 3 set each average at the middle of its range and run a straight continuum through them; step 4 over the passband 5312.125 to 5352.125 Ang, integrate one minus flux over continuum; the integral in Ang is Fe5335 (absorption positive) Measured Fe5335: 1.7 Ang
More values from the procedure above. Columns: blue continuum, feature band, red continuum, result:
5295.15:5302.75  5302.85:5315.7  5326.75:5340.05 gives -1.9 Ang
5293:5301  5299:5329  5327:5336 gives -0.8 Ang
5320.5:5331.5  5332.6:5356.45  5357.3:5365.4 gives 0.4 Ang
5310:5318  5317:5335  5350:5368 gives -0.1 Ang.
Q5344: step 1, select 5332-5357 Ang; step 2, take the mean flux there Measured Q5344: 2.5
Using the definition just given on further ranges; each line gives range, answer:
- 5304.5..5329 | 2.42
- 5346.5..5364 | 2.57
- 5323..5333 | 2.6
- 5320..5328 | 2.45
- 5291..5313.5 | 2.37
